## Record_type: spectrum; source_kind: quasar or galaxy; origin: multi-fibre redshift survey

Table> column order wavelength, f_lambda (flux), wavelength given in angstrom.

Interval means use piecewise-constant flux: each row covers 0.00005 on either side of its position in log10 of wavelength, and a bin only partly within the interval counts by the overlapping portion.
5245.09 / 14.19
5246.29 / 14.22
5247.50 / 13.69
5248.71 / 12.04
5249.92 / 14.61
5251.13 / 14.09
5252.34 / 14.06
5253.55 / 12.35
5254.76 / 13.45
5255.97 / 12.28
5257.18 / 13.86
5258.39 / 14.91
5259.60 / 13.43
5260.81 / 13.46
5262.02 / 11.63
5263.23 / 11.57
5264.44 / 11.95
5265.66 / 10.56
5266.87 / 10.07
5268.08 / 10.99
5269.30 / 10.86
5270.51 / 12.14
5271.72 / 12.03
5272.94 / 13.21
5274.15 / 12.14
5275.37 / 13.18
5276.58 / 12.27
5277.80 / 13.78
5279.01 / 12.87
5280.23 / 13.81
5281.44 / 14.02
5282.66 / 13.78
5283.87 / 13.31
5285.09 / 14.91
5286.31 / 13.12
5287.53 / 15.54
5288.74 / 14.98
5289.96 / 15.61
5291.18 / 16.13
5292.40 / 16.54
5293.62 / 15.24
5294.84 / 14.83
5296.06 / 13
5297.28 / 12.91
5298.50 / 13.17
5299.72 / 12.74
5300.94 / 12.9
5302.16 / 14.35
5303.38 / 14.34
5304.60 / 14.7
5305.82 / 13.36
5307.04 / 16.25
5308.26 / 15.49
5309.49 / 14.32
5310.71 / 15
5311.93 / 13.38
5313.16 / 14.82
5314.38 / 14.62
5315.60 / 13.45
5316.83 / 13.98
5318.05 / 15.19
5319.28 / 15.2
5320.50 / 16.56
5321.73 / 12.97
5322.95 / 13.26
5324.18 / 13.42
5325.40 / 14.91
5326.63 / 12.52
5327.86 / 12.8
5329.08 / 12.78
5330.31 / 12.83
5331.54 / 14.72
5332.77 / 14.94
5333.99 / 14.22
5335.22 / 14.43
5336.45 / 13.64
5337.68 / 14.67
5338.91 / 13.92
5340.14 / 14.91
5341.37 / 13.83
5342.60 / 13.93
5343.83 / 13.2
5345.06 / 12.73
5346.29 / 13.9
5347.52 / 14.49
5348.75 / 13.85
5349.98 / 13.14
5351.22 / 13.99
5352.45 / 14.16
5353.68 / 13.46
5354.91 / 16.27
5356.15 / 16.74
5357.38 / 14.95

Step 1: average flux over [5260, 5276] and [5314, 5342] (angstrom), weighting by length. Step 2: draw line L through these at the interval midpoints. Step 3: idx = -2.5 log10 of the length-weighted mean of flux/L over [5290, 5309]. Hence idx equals -0.11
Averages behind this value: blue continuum 11.9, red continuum 14.1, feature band 14.4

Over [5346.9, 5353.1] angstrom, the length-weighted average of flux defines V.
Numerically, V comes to 13.9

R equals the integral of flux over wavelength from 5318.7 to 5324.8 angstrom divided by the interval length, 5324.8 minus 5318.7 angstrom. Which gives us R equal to 14.3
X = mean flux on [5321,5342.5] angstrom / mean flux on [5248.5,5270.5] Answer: 1.1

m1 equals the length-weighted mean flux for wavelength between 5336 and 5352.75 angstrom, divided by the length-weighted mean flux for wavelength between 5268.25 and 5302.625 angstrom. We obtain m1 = 1.0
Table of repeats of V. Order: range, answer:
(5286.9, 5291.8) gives 15.6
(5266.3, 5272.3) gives 11.2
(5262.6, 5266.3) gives 11.3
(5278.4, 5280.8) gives 13.3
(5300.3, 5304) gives 13.9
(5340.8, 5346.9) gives 13.5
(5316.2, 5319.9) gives 14.8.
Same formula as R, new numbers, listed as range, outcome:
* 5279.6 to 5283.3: 13.9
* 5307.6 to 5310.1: 14.9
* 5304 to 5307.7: 14.8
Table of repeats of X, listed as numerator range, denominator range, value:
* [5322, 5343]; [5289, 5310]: 0.96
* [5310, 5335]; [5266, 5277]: 1.19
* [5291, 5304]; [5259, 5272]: 1.21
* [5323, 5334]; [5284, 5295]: 0.90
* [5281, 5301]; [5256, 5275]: 1.17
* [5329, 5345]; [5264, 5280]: 1.16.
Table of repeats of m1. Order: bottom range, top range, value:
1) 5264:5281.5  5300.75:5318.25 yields 1.18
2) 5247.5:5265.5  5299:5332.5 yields 1.08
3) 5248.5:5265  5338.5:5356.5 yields 1.07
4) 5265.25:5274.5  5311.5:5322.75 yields 1.25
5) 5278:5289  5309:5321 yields 1.05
